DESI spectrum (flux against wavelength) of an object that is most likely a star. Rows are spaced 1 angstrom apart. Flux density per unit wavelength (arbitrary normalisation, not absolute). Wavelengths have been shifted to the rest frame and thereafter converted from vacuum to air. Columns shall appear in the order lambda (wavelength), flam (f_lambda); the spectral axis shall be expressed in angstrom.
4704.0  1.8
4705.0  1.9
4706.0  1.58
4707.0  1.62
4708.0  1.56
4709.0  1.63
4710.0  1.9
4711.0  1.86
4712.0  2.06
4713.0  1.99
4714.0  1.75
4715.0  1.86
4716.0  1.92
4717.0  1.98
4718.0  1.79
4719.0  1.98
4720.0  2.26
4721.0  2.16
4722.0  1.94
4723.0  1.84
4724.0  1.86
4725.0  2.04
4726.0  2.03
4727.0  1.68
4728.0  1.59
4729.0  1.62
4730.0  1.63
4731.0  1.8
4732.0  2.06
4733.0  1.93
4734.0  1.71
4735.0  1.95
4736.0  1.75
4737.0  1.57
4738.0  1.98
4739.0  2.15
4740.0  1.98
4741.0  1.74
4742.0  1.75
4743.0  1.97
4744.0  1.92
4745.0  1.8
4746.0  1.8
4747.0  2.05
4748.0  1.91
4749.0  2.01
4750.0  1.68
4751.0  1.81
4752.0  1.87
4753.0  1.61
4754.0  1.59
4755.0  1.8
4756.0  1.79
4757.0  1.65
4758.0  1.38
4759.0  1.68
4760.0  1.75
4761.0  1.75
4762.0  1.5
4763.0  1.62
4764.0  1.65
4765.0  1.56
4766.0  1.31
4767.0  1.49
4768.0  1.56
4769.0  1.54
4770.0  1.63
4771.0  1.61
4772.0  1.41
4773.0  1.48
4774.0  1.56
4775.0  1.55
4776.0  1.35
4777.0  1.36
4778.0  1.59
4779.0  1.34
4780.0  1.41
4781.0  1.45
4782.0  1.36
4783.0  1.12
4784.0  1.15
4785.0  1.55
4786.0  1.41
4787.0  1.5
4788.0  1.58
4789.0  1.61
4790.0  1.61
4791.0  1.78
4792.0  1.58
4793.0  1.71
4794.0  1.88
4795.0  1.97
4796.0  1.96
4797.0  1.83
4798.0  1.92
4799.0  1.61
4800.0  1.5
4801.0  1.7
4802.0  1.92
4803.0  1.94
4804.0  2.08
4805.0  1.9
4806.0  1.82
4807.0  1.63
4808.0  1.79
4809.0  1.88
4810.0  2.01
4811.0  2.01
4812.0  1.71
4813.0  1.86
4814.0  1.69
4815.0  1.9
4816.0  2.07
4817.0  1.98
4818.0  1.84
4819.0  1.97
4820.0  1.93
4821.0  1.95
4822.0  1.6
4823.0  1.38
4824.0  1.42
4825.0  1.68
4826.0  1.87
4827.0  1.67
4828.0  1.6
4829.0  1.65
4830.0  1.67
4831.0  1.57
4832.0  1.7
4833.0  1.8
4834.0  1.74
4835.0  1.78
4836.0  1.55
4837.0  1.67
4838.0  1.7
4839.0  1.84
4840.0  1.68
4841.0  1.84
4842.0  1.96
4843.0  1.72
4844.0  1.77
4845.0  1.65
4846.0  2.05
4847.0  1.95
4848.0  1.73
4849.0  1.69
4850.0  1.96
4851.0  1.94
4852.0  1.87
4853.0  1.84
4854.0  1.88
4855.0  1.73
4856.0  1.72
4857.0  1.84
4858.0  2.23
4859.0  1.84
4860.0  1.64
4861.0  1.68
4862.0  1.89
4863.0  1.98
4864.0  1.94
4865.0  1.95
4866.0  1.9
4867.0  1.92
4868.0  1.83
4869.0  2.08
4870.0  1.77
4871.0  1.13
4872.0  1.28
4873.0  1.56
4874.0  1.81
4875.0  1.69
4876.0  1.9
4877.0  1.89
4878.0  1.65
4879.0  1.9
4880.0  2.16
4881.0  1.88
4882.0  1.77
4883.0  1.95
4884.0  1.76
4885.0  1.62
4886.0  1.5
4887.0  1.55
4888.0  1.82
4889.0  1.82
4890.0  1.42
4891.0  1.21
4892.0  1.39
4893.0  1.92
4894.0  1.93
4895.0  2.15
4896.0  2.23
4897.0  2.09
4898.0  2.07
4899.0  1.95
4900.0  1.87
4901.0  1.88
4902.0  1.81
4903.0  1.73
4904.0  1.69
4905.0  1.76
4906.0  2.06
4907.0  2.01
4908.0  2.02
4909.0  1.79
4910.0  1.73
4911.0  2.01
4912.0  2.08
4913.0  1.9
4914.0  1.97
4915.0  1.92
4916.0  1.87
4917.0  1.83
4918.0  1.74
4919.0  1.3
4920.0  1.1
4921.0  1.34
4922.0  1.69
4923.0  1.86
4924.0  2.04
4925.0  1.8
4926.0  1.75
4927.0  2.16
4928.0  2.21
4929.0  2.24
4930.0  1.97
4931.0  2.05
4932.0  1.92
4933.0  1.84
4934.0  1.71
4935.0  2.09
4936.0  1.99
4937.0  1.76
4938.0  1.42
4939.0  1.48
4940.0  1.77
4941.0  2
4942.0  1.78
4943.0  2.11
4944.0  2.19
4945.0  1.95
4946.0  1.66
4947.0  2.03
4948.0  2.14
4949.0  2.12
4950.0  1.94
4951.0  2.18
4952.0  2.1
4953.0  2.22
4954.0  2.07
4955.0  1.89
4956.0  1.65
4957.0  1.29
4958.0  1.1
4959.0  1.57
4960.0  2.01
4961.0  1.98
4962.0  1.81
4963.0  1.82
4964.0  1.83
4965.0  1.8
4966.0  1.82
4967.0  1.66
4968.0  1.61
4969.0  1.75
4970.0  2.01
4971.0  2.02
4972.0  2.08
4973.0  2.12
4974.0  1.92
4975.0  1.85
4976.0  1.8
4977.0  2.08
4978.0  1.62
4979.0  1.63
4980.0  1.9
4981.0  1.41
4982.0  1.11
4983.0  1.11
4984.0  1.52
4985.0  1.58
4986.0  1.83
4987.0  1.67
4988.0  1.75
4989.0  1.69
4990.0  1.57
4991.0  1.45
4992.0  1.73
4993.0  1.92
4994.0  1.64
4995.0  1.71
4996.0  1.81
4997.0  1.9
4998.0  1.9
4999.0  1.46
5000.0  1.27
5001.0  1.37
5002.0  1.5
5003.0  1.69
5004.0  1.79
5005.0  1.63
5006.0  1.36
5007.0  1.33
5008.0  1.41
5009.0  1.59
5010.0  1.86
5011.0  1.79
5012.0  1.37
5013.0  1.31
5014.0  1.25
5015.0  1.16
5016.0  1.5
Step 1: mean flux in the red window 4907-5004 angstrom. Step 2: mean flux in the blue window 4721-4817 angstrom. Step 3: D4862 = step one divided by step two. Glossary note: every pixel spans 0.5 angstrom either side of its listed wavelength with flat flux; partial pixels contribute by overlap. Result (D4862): 1.04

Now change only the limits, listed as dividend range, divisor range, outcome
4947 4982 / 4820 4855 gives 1.05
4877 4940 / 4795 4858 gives 1.02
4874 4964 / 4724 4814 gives 1.08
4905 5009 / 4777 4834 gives 1.05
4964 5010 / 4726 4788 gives 1.01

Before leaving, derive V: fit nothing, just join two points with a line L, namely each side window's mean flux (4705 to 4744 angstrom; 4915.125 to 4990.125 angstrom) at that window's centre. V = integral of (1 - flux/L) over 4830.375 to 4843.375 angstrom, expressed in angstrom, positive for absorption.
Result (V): 0.7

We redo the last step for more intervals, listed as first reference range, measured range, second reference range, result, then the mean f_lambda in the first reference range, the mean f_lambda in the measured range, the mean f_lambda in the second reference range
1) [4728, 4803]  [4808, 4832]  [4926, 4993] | -0.9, 1.67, 1.78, 1.82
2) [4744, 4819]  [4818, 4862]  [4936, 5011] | -1.7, 1.68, 1.77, 1.75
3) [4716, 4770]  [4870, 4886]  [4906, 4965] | 1.0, 1.79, 1.72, 1.86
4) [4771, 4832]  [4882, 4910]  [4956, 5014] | -2.4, 1.68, 1.81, 1.66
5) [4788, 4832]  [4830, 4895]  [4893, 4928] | 1.8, 1.78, 1.77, 1.86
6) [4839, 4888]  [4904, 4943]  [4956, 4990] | -1.9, 1.8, 1.84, 1.72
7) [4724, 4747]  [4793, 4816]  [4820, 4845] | -1.3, 1.84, 1.84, 1.7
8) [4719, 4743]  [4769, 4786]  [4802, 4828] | 3.8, 1.87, 1.44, 1.82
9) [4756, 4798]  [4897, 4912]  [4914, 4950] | -0.8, 1.56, 1.9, 1.86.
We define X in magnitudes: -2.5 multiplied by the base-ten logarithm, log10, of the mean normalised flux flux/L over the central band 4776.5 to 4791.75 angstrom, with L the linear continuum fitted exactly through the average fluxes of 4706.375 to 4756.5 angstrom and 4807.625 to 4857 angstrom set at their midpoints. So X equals 0.24 mag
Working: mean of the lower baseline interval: 1.85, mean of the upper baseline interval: 1.79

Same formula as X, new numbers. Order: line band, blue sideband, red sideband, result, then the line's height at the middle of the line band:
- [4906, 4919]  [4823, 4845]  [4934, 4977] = -0.05 mag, 1.81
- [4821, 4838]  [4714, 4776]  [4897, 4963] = 0.10 mag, 1.81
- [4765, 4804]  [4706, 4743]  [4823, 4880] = 0.15 mag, 1.82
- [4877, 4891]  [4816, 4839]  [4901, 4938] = 0.04 mag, 1.8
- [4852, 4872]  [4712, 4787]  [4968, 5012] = -0.08 mag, 1.69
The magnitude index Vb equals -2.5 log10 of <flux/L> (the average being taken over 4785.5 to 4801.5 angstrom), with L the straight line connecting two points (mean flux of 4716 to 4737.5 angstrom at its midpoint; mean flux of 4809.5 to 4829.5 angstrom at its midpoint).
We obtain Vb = 0.07 mag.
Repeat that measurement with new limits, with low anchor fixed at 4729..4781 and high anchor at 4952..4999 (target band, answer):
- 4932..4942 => -0.03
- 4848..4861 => -0.08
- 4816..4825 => -0.04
